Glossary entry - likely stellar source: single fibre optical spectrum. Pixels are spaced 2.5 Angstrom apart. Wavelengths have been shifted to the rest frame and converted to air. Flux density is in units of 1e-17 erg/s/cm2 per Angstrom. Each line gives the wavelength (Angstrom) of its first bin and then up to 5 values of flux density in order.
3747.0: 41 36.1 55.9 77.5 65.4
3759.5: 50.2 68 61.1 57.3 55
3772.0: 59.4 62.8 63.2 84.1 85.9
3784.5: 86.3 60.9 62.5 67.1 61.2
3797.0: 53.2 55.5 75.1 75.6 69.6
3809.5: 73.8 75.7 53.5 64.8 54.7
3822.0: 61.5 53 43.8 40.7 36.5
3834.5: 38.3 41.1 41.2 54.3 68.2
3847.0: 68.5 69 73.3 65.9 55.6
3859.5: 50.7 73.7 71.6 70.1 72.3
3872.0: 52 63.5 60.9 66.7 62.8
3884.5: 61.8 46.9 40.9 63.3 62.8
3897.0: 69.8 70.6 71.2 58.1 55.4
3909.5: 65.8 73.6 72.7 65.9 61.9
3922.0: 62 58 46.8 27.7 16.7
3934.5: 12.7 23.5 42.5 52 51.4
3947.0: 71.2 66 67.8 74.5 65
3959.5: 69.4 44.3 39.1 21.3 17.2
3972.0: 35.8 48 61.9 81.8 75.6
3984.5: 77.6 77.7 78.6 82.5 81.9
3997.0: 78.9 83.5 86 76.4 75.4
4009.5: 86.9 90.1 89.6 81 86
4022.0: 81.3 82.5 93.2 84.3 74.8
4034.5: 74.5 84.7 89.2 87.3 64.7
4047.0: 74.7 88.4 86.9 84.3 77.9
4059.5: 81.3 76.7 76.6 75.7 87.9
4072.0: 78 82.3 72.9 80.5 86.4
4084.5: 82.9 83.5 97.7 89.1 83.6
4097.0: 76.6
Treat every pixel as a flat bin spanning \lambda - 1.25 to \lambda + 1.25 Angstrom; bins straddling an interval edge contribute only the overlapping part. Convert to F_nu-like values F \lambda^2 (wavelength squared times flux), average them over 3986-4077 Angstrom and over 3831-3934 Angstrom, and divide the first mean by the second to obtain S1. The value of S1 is 1.5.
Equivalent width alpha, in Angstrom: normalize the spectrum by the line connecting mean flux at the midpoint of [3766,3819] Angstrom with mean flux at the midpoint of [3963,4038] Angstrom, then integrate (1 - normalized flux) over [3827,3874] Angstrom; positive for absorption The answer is 7.4 Angstrom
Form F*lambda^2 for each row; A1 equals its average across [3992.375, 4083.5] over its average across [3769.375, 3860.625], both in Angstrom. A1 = 1.5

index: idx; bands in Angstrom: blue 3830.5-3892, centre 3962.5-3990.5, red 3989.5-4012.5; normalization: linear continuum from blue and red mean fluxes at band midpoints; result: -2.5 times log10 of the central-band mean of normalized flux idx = 0.38 mag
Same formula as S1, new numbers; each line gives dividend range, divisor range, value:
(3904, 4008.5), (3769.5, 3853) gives 1.04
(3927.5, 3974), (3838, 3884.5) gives 0.74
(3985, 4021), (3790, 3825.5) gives 1.42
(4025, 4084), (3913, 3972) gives 1.75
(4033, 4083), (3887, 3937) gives 1.59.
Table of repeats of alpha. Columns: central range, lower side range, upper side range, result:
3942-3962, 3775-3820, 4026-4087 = 3.1 Angstrom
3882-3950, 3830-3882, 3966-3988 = 3.5 Angstrom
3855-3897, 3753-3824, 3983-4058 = 6.1 Angstrom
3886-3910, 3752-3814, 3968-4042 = 3.8 Angstrom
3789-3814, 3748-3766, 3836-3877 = -2.6 Angstrom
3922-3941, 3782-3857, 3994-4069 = 9.8 Angstrom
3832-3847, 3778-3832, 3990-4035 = 4.0 Angstrom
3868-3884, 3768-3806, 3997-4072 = 2.1 Angstrom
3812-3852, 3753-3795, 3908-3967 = 4.9 Angstrom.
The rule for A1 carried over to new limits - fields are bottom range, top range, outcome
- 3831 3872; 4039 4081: 1.50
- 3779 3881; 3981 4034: 1.45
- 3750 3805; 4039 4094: 1.46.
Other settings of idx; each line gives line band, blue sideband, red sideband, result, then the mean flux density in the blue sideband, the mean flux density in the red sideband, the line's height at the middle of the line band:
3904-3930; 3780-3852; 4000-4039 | 0.20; 60.9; 83.2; 72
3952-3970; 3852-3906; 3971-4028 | 0.41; 62.7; 78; 73.1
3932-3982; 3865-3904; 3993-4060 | 0.42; 62.5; 82.4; 72.7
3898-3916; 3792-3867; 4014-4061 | 0.02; 59.6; 82.3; 68.1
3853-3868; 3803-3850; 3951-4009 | -0.10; 56.9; 65.5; 58.8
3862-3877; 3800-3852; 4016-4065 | -0.05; 58.3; 81.6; 63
